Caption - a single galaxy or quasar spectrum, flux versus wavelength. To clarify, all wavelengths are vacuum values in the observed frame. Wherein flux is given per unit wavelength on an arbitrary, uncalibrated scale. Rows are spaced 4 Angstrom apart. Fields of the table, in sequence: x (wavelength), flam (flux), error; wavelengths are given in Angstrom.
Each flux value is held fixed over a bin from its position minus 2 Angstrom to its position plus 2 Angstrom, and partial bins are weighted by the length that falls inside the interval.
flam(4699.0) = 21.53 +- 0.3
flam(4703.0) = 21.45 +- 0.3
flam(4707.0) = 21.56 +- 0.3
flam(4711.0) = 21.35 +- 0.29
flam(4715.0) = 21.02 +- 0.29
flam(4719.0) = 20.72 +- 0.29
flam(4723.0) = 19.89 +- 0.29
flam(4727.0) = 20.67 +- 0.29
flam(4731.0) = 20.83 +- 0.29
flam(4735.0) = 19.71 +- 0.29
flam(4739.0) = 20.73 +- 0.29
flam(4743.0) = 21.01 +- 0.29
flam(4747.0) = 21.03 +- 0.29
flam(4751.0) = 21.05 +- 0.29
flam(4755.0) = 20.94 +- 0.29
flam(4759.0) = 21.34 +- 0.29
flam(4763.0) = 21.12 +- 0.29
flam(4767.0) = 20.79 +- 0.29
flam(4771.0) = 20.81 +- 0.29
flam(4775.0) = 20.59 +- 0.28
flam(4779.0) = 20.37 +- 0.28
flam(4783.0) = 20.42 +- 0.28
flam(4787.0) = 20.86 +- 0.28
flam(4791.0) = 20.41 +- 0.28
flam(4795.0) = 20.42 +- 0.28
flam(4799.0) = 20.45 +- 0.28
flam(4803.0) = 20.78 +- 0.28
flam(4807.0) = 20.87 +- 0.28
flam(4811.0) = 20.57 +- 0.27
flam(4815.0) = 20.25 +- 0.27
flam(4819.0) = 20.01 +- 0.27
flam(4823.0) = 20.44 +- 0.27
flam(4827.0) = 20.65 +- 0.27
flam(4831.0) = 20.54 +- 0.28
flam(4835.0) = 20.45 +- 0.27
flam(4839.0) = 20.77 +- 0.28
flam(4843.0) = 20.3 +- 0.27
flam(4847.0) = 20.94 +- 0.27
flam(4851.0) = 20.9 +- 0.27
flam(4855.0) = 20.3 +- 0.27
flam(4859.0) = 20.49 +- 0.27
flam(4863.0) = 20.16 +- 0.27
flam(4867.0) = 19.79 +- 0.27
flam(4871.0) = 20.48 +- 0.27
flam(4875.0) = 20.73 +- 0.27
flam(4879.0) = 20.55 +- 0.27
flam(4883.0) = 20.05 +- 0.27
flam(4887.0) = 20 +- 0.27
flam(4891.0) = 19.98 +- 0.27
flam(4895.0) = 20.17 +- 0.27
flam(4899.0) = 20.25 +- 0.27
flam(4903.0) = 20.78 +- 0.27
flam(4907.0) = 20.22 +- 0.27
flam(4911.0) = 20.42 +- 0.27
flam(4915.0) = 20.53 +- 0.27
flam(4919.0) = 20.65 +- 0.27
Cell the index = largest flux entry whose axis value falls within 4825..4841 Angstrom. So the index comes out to 20.77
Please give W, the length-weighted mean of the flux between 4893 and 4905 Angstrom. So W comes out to 20.4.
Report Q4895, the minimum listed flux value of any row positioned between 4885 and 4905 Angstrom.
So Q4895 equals 19.98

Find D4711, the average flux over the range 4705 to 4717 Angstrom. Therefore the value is 21.3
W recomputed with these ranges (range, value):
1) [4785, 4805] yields 20.6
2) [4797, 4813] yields 20.7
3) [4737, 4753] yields 21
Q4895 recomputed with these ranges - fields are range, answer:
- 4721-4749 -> 19.71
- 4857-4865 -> 20.16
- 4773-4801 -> 20.37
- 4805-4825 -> 20.01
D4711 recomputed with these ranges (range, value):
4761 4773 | 20.9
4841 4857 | 20.6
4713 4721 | 20.9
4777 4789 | 20.6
